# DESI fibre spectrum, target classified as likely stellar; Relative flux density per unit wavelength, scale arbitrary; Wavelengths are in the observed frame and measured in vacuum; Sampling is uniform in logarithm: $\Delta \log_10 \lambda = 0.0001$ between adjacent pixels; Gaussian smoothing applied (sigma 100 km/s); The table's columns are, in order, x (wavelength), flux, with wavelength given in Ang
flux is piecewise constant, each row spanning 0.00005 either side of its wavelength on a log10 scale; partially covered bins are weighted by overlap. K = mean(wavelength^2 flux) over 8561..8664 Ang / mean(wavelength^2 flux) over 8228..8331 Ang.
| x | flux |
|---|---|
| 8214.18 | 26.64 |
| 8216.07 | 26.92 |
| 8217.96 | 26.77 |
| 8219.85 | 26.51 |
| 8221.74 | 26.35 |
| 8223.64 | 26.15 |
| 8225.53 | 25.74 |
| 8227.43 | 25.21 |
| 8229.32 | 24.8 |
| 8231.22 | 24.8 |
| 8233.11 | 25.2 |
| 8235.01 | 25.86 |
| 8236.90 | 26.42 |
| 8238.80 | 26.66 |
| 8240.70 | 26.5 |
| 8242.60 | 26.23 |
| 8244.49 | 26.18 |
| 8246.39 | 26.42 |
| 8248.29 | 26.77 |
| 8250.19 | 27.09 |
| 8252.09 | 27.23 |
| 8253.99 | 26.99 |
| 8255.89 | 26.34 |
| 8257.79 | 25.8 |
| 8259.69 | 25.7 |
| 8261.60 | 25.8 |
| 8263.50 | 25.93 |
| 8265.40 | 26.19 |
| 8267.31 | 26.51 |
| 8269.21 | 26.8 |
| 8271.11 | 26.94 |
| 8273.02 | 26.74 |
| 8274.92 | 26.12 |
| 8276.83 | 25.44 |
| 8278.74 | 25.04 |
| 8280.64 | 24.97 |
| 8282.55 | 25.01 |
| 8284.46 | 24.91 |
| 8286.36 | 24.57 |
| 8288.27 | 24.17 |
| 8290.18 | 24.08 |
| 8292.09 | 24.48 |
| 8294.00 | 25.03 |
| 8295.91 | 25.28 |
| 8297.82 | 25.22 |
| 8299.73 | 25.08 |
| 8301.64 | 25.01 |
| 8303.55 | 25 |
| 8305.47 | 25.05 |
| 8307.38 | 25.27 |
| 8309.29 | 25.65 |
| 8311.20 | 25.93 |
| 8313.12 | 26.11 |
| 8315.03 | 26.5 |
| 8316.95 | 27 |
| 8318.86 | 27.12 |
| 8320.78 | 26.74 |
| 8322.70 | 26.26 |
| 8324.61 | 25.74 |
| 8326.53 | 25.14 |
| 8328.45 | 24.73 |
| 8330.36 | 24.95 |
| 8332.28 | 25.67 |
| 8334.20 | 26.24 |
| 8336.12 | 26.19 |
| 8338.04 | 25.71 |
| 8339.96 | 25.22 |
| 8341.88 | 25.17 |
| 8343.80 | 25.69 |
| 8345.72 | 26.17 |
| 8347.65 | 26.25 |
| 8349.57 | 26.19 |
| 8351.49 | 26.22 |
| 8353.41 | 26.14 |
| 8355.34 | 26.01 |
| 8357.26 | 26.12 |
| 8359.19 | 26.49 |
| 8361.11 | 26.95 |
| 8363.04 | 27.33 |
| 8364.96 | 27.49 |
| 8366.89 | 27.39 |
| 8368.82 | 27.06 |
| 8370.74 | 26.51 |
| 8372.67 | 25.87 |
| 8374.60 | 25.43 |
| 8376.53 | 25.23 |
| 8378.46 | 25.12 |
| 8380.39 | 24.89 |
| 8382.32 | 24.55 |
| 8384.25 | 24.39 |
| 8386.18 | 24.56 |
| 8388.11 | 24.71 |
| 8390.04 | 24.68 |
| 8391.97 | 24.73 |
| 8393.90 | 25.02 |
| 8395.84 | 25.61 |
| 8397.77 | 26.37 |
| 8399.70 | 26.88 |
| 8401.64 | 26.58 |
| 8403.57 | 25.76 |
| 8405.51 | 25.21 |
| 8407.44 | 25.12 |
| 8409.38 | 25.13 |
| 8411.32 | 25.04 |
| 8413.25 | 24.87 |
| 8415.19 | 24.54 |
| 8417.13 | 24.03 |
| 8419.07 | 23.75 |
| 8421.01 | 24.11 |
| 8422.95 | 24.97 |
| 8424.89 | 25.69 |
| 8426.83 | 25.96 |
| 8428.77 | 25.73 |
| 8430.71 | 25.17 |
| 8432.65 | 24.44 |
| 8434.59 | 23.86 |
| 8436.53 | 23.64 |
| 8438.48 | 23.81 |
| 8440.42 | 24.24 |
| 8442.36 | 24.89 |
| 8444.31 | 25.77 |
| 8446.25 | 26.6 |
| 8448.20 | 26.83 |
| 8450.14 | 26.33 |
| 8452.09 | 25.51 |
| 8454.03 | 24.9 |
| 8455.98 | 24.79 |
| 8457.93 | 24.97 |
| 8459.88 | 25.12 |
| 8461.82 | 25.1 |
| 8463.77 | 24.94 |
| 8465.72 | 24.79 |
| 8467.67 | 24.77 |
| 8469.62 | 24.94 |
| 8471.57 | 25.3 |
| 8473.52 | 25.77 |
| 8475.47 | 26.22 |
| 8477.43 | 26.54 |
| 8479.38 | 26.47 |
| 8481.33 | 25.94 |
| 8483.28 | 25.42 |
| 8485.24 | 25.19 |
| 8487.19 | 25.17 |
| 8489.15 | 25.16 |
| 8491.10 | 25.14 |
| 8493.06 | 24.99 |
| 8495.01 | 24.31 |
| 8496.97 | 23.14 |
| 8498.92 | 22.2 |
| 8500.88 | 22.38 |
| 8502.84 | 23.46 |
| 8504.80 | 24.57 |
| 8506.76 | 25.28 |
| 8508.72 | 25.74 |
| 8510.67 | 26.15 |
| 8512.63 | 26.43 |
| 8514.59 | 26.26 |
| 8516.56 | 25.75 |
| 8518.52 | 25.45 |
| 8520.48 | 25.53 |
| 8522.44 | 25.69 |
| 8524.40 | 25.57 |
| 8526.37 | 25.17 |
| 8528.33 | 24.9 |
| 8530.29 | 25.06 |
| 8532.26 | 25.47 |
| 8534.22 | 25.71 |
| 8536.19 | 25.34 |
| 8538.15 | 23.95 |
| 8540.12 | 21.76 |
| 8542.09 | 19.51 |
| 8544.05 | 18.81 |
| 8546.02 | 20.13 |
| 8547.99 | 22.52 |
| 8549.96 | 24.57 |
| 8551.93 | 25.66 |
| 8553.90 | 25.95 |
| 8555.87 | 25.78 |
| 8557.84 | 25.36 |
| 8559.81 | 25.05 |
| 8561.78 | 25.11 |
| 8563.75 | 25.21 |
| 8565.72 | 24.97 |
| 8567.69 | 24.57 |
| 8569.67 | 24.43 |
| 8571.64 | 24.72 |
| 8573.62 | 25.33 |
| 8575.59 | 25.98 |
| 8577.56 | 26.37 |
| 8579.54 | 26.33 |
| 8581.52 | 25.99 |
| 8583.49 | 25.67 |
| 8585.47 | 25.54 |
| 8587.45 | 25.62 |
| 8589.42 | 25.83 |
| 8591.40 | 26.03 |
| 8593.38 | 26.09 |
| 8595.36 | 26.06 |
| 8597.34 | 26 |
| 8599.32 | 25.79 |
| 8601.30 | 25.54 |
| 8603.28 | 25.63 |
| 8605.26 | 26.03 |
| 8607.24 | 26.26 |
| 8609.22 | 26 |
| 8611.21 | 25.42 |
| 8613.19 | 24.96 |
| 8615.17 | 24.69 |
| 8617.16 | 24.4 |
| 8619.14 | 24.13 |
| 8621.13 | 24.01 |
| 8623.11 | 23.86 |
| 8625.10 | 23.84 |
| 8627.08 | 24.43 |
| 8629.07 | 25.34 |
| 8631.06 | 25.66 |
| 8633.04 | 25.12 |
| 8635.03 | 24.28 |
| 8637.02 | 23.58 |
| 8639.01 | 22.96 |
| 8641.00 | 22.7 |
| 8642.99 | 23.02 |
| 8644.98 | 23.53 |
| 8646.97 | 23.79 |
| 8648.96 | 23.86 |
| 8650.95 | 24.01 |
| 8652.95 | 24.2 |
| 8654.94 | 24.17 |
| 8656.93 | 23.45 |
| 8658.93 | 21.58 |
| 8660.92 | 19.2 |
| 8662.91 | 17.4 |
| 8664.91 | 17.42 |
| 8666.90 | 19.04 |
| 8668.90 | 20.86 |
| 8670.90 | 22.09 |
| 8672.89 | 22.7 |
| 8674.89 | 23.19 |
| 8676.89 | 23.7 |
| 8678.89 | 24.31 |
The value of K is 1.03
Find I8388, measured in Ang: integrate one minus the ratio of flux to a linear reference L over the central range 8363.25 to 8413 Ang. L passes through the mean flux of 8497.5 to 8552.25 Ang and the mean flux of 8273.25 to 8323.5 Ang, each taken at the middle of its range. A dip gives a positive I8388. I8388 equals -1.3 Ang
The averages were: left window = 25.4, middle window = 25.6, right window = 24.2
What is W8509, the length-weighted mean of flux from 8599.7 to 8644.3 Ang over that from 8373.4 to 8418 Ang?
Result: 0.98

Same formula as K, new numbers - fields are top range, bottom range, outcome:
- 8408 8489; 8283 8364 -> 1.01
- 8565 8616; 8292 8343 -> 1.07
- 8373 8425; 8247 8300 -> 1.00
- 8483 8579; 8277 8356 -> 1.01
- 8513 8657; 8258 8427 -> 1.02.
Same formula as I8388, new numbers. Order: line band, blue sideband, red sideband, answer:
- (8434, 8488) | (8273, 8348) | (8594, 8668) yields -1.3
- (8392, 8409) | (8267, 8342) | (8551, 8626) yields -0.2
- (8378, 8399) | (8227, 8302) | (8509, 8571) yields 0.2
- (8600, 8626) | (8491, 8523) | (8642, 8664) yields -2.0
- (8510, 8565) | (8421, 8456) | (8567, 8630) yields 1.6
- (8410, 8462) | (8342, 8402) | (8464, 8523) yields 1.0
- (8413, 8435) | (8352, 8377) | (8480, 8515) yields 0.8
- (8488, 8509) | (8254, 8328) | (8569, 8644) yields 0.9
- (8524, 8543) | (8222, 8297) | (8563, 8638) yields 0.9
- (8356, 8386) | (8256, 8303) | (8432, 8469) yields -0.9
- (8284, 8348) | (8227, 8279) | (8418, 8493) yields 0.9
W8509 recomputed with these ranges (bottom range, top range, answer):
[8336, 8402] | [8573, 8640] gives 0.98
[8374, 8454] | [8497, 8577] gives 0.98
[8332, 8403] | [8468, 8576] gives 0.96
